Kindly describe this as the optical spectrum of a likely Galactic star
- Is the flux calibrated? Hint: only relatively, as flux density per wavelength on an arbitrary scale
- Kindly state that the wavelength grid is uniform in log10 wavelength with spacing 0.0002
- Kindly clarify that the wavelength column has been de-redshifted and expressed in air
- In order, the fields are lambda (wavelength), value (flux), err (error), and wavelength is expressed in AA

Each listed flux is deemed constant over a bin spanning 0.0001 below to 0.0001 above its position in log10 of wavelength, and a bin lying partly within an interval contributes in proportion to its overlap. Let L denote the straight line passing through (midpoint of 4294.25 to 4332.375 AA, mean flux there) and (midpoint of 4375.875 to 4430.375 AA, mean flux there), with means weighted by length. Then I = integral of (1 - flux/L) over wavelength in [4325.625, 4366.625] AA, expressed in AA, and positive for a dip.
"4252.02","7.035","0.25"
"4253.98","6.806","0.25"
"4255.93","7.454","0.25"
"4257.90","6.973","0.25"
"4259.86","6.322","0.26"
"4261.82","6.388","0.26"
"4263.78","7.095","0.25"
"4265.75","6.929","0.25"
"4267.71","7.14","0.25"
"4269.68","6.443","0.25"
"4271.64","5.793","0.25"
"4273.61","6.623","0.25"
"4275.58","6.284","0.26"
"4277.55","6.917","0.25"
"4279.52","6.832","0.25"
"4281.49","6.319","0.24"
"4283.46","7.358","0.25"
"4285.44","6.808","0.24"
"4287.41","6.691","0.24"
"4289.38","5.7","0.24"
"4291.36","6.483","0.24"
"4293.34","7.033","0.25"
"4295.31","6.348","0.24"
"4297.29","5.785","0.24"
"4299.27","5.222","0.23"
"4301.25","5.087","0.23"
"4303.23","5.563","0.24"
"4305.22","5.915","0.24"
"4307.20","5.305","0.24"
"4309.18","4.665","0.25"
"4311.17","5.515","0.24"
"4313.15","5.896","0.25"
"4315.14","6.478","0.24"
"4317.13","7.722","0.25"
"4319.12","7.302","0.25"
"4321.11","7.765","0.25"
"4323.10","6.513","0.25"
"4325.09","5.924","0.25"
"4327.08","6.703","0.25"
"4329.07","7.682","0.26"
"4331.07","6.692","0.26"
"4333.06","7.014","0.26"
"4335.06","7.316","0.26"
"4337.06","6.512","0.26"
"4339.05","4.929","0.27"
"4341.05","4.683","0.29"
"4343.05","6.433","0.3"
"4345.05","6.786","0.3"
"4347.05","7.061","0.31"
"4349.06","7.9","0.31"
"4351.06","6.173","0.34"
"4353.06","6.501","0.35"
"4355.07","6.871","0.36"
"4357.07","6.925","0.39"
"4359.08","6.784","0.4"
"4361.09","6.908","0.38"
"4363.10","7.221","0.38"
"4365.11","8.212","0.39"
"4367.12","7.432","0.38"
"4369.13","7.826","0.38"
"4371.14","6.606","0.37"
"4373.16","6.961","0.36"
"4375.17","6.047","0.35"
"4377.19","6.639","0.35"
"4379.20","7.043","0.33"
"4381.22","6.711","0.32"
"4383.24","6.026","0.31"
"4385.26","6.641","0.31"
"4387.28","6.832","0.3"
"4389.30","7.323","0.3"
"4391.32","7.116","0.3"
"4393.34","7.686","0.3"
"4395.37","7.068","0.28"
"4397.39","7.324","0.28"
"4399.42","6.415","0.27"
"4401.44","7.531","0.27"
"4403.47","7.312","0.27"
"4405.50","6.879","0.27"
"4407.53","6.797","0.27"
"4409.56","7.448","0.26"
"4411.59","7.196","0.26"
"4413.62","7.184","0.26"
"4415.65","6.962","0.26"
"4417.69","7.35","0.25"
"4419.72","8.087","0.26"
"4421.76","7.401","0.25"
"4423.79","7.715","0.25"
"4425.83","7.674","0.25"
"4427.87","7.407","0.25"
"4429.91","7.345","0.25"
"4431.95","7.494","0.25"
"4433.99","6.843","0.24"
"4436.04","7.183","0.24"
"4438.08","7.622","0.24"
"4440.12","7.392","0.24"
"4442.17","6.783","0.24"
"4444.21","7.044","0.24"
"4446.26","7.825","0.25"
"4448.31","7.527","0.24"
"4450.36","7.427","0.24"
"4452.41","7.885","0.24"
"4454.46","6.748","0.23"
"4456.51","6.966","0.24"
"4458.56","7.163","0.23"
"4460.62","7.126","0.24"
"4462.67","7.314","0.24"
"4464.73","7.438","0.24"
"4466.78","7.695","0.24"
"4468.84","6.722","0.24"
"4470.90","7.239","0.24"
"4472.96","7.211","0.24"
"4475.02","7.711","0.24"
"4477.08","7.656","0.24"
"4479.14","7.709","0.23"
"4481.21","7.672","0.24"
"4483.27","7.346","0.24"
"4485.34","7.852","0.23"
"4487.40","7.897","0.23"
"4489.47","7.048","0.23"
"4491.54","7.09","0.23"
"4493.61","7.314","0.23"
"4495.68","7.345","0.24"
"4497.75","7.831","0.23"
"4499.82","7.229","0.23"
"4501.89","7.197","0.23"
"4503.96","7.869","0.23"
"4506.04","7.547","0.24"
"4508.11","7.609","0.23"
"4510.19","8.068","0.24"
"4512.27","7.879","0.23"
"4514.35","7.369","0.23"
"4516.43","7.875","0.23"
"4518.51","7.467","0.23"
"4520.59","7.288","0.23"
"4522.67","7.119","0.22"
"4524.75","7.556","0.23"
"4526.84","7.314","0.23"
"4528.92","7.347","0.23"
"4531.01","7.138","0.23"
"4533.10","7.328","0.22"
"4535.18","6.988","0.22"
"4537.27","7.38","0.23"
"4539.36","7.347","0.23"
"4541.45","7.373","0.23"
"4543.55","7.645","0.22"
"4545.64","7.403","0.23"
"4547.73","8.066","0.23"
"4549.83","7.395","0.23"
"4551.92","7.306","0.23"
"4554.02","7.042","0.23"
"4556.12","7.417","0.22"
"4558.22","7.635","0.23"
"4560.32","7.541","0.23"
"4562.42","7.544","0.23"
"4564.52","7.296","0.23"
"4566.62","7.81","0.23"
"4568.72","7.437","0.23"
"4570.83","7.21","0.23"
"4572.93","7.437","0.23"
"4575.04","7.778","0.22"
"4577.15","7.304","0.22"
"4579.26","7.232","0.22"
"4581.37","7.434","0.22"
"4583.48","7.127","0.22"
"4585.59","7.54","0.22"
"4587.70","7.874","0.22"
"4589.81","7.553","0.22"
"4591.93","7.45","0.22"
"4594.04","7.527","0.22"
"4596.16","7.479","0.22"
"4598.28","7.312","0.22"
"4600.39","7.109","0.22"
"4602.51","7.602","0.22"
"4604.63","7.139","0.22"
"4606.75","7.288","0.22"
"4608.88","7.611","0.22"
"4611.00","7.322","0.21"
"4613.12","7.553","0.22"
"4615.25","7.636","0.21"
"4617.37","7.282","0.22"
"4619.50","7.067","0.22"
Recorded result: -1.3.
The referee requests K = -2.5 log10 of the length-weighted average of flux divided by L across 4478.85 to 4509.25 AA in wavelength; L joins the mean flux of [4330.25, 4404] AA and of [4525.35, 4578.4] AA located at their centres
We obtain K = -0.04 mag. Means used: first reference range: 6.85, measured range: 7.5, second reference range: 7.42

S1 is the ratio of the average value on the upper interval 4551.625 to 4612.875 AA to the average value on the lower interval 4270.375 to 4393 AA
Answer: 1.13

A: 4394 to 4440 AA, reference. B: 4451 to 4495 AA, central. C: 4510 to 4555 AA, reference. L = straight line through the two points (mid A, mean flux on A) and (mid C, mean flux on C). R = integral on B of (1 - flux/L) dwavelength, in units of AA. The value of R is -0.1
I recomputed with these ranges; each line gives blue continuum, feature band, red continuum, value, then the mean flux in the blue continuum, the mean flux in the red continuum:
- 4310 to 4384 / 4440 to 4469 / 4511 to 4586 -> -0.71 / 6.75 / 7.43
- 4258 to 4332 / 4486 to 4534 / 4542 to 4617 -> -1.78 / 6.42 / 7.46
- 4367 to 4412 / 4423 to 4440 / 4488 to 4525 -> -0.57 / 6.98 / 7.49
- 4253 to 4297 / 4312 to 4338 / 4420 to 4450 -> 0.03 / 6.66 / 7.39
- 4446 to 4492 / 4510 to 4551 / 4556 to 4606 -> -0.15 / 7.4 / 7.45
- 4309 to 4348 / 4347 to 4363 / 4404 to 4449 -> -0.39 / 6.52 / 7.32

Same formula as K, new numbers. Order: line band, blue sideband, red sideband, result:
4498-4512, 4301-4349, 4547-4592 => -0.065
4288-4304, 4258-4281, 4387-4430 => 0.141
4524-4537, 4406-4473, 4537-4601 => 0.020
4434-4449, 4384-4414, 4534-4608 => -0.017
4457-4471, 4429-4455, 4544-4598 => 0.018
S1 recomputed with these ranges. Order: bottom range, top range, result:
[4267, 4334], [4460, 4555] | 1.16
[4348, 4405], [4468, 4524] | 1.07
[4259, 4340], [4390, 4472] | 1.14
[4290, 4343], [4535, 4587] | 1.19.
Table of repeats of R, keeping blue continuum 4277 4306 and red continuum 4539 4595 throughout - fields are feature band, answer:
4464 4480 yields -0.8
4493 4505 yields -0.5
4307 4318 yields 0.7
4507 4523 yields -0.8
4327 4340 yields -0.5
